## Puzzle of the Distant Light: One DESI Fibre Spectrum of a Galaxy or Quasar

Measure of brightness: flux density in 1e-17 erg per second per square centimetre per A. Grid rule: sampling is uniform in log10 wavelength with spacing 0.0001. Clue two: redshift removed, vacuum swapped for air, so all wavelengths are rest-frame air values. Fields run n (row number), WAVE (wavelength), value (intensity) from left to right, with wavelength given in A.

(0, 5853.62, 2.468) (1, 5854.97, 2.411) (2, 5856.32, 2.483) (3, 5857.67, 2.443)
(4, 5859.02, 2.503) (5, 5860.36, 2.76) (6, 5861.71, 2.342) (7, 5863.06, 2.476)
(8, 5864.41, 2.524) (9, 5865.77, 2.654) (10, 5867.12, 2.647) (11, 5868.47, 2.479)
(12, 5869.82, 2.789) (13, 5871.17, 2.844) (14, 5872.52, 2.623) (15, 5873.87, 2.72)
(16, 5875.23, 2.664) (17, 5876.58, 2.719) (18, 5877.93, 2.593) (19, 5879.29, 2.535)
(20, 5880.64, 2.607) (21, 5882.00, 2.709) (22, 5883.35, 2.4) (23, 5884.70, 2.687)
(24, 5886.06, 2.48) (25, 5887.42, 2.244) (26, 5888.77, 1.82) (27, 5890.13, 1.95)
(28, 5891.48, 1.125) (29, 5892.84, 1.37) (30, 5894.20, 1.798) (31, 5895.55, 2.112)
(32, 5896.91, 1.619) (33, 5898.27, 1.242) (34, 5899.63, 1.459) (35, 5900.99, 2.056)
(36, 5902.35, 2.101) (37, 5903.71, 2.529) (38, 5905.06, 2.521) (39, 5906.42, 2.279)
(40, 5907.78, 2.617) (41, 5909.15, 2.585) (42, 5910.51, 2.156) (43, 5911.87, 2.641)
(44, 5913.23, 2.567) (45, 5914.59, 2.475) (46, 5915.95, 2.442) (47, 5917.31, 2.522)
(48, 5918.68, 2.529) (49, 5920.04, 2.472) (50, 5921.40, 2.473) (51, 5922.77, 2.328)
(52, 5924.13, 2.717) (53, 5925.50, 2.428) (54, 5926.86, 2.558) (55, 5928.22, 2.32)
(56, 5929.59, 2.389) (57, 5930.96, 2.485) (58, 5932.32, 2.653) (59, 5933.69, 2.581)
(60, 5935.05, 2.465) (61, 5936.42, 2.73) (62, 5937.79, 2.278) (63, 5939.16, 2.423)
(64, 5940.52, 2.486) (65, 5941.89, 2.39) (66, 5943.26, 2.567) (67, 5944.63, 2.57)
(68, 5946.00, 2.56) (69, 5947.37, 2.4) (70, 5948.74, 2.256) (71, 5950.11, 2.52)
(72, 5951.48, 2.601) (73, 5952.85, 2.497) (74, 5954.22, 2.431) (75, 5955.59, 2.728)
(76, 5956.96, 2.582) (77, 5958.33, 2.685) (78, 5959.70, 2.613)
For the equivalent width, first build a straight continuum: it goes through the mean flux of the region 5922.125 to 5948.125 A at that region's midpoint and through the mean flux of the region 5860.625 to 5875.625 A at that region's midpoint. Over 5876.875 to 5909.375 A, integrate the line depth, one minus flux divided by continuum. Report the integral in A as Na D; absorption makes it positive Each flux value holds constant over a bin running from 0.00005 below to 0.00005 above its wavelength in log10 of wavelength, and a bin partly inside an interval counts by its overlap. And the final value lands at 5.4 A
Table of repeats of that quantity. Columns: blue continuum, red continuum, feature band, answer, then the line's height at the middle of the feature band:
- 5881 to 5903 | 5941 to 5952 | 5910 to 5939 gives -2.8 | 2.27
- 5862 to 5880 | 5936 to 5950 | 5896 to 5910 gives 2.5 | 2.55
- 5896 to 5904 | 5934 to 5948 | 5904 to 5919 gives -3.7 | 2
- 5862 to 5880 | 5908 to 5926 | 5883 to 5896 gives 3.0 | 2.57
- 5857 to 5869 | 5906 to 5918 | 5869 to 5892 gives 0.6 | 2.52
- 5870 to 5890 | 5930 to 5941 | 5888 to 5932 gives 5.4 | 2.52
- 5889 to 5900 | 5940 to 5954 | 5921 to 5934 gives -2.0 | 2.15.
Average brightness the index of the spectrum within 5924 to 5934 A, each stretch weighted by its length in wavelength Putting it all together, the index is 2.5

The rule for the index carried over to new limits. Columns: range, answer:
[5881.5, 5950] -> 2.31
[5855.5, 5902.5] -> 2.3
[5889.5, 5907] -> 1.86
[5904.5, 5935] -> 2.49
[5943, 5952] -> 2.49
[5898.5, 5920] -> 2.35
